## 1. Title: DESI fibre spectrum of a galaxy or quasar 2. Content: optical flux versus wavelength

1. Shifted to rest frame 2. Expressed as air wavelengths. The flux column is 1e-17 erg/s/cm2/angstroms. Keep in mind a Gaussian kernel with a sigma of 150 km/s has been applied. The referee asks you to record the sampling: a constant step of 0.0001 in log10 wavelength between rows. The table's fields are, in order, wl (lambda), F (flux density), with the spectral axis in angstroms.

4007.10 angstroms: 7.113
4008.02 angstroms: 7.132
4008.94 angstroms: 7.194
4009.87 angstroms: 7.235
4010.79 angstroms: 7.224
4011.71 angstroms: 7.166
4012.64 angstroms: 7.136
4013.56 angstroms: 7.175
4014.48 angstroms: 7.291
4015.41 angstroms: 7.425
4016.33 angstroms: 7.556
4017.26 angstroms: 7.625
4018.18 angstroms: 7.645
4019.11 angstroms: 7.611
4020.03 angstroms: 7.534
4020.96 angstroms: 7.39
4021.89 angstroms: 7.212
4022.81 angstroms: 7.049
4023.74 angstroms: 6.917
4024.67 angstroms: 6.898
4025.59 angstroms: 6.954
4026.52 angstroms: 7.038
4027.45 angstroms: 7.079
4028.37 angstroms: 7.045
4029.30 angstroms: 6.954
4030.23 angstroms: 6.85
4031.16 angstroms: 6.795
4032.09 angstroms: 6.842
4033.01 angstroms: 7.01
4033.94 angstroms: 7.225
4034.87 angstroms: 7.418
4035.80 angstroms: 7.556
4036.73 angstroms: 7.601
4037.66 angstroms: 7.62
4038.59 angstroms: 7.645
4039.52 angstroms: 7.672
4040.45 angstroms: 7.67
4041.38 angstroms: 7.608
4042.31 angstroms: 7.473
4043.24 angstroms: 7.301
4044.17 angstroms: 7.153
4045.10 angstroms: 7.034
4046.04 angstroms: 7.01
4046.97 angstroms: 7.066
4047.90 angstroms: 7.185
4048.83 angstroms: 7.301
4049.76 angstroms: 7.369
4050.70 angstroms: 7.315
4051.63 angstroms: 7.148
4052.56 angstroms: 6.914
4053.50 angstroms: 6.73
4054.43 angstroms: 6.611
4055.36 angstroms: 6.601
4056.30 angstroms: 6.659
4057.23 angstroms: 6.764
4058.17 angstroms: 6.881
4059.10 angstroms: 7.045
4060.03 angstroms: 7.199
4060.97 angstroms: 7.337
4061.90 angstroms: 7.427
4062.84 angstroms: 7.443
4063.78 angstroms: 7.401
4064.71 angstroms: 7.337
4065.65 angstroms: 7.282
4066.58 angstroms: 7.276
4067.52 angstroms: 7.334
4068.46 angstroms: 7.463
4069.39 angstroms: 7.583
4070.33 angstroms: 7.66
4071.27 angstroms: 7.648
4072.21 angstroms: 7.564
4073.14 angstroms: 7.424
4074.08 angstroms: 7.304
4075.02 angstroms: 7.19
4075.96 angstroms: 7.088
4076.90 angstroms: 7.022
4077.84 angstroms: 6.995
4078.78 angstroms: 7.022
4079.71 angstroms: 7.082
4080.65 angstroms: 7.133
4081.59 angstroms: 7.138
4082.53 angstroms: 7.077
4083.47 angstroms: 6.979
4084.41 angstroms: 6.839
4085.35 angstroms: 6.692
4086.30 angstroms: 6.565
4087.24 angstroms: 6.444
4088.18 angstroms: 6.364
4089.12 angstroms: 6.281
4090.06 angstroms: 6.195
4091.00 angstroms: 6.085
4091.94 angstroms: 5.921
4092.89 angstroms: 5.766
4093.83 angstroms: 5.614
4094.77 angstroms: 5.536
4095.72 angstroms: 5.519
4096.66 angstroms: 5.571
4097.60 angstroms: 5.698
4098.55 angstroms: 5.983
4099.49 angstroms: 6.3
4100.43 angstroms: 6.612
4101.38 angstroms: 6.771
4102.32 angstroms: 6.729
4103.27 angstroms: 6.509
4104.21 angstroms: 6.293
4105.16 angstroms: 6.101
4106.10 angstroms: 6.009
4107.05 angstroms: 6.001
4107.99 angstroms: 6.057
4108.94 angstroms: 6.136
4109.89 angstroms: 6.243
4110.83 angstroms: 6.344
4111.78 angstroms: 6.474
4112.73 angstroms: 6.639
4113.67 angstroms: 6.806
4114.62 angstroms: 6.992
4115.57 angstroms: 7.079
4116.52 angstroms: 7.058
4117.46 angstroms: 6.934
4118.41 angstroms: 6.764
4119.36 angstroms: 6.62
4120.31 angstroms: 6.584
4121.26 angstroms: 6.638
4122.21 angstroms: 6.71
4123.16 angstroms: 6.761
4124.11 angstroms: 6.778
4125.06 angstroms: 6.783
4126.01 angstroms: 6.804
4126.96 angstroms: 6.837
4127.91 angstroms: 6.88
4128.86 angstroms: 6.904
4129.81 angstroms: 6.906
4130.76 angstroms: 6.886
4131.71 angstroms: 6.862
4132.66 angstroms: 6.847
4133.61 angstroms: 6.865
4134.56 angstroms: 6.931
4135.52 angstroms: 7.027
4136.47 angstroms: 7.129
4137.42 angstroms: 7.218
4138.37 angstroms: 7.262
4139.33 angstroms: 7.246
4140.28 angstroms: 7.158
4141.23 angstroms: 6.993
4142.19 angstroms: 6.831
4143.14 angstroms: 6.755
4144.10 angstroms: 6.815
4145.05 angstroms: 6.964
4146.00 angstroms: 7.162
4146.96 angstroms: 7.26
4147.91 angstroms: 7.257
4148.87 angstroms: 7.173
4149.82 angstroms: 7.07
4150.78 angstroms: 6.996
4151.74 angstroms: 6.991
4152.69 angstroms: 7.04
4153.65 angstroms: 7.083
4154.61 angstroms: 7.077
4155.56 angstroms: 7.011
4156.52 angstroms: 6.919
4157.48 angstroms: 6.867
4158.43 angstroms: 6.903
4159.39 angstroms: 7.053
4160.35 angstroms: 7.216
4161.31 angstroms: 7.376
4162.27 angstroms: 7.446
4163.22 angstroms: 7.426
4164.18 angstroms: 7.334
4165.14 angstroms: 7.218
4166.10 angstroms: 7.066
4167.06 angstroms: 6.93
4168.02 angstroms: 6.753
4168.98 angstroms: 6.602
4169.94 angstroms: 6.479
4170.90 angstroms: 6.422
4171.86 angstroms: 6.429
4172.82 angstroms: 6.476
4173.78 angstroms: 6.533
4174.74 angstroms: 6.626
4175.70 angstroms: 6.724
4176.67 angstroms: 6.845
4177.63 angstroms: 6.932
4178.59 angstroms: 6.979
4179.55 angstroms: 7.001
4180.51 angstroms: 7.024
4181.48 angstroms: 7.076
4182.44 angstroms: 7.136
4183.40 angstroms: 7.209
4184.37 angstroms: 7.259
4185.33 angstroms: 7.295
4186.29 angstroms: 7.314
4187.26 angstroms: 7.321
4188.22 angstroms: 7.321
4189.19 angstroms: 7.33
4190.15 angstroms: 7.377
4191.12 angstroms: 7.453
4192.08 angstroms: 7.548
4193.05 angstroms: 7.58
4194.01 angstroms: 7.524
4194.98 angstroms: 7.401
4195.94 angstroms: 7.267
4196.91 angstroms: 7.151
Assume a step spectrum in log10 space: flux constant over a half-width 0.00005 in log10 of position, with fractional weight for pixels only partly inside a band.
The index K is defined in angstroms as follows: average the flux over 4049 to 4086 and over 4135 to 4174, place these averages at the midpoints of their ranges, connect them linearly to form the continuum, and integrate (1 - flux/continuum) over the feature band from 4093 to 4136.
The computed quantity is 3.4 angstroms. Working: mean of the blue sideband 7.15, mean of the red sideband 7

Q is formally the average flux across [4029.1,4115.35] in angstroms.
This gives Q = 6.86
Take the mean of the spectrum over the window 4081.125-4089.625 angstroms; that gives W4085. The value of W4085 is 6.7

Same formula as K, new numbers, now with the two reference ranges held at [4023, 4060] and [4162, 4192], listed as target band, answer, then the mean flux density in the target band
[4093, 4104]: 1.6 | 6.07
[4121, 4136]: 0.5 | 6.84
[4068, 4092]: 0.4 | 6.97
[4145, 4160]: 0.0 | 7.06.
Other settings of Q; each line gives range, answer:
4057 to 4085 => 7.23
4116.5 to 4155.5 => 6.95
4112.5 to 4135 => 6.83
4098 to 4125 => 6.53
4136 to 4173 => 7.01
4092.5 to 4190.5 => 6.8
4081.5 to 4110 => 6.25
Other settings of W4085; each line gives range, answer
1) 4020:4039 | 7.16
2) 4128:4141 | 7.02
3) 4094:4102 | 6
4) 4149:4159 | 7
